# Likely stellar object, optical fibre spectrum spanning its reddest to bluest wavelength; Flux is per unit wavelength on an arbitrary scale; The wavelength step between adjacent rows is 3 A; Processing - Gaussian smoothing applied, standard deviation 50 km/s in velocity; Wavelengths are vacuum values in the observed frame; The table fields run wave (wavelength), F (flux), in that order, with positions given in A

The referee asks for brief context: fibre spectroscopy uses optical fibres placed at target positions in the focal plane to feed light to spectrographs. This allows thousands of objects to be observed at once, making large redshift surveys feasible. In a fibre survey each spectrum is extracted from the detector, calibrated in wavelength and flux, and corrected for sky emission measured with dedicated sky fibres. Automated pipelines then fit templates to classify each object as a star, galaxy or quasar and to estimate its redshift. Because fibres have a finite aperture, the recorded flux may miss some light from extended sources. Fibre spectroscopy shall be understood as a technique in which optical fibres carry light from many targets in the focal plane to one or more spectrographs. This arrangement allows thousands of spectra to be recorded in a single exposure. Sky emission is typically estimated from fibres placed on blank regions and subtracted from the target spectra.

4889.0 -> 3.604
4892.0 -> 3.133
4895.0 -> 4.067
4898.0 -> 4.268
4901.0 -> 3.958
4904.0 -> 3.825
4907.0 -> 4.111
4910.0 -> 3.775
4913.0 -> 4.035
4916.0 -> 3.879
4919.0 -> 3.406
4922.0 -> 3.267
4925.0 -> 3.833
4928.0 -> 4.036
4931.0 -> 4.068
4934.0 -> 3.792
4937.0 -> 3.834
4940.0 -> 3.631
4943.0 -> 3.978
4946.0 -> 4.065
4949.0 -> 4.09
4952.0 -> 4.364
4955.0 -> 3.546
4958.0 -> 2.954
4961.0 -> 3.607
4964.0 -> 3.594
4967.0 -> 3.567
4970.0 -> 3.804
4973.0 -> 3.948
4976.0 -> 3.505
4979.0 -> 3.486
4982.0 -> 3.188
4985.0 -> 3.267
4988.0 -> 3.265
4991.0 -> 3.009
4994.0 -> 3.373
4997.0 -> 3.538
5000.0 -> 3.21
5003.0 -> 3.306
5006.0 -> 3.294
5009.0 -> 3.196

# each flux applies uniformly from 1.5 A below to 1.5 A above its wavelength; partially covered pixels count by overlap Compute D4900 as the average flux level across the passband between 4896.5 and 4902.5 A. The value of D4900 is 4.11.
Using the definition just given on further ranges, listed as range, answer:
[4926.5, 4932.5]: 4.05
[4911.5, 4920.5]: 3.77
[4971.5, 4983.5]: 3.53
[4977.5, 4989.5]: 3.3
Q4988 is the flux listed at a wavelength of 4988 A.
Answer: 3.265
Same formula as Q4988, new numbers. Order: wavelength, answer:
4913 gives 4.035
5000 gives 3.21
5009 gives 3.196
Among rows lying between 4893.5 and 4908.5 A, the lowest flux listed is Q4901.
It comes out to 3.825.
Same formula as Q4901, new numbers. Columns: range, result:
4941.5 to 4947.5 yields 3.978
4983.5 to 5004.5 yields 3.009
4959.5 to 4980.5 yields 3.486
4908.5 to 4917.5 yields 3.775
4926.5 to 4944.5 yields 3.631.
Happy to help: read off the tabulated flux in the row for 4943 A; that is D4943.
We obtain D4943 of 3.978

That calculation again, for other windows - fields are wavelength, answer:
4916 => 3.879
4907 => 4.111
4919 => 3.406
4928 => 4.036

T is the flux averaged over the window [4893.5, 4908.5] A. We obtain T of 4.05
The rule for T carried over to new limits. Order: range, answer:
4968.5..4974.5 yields 3.88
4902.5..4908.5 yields 3.97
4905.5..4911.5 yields 3.94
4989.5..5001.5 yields 3.28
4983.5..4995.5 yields 3.23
